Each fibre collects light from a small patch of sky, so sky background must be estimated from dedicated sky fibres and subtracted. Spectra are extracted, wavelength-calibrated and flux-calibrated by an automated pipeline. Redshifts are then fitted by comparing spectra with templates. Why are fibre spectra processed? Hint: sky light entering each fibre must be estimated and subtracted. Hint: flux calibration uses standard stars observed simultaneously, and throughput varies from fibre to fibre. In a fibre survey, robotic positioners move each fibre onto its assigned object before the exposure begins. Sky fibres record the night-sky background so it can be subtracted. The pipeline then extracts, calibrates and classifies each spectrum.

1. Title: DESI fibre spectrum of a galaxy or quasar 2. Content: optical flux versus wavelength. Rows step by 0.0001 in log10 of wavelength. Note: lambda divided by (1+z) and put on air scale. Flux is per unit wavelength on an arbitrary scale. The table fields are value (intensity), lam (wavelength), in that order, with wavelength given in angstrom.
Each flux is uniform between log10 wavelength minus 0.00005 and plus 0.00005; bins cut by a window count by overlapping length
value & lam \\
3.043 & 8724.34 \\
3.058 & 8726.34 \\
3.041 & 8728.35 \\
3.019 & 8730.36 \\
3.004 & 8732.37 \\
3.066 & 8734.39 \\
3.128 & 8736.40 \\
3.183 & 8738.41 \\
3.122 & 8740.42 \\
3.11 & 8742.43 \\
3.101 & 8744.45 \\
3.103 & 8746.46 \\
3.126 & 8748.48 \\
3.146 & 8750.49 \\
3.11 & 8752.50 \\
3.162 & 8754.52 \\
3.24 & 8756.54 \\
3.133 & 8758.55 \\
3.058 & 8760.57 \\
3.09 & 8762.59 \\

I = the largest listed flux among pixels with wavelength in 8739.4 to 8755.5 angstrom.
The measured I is 3.162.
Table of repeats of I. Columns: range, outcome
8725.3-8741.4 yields 3.183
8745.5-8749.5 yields 3.126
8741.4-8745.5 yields 3.11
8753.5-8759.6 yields 3.24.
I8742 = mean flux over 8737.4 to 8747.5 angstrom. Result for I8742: 3.12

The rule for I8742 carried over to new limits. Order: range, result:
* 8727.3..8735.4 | 3.03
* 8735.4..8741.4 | 3.15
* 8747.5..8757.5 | 3.16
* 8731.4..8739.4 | 3.09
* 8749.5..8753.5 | 3.13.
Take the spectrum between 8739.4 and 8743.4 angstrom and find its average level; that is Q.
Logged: 3.12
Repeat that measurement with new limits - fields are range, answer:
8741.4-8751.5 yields 3.12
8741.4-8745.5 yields 3.11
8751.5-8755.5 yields 3.13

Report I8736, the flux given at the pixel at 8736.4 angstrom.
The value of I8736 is 3.128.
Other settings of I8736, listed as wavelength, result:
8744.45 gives 3.101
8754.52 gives 3.162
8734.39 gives 3.066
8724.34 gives 3.043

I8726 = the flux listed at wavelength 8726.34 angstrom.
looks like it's 3.058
